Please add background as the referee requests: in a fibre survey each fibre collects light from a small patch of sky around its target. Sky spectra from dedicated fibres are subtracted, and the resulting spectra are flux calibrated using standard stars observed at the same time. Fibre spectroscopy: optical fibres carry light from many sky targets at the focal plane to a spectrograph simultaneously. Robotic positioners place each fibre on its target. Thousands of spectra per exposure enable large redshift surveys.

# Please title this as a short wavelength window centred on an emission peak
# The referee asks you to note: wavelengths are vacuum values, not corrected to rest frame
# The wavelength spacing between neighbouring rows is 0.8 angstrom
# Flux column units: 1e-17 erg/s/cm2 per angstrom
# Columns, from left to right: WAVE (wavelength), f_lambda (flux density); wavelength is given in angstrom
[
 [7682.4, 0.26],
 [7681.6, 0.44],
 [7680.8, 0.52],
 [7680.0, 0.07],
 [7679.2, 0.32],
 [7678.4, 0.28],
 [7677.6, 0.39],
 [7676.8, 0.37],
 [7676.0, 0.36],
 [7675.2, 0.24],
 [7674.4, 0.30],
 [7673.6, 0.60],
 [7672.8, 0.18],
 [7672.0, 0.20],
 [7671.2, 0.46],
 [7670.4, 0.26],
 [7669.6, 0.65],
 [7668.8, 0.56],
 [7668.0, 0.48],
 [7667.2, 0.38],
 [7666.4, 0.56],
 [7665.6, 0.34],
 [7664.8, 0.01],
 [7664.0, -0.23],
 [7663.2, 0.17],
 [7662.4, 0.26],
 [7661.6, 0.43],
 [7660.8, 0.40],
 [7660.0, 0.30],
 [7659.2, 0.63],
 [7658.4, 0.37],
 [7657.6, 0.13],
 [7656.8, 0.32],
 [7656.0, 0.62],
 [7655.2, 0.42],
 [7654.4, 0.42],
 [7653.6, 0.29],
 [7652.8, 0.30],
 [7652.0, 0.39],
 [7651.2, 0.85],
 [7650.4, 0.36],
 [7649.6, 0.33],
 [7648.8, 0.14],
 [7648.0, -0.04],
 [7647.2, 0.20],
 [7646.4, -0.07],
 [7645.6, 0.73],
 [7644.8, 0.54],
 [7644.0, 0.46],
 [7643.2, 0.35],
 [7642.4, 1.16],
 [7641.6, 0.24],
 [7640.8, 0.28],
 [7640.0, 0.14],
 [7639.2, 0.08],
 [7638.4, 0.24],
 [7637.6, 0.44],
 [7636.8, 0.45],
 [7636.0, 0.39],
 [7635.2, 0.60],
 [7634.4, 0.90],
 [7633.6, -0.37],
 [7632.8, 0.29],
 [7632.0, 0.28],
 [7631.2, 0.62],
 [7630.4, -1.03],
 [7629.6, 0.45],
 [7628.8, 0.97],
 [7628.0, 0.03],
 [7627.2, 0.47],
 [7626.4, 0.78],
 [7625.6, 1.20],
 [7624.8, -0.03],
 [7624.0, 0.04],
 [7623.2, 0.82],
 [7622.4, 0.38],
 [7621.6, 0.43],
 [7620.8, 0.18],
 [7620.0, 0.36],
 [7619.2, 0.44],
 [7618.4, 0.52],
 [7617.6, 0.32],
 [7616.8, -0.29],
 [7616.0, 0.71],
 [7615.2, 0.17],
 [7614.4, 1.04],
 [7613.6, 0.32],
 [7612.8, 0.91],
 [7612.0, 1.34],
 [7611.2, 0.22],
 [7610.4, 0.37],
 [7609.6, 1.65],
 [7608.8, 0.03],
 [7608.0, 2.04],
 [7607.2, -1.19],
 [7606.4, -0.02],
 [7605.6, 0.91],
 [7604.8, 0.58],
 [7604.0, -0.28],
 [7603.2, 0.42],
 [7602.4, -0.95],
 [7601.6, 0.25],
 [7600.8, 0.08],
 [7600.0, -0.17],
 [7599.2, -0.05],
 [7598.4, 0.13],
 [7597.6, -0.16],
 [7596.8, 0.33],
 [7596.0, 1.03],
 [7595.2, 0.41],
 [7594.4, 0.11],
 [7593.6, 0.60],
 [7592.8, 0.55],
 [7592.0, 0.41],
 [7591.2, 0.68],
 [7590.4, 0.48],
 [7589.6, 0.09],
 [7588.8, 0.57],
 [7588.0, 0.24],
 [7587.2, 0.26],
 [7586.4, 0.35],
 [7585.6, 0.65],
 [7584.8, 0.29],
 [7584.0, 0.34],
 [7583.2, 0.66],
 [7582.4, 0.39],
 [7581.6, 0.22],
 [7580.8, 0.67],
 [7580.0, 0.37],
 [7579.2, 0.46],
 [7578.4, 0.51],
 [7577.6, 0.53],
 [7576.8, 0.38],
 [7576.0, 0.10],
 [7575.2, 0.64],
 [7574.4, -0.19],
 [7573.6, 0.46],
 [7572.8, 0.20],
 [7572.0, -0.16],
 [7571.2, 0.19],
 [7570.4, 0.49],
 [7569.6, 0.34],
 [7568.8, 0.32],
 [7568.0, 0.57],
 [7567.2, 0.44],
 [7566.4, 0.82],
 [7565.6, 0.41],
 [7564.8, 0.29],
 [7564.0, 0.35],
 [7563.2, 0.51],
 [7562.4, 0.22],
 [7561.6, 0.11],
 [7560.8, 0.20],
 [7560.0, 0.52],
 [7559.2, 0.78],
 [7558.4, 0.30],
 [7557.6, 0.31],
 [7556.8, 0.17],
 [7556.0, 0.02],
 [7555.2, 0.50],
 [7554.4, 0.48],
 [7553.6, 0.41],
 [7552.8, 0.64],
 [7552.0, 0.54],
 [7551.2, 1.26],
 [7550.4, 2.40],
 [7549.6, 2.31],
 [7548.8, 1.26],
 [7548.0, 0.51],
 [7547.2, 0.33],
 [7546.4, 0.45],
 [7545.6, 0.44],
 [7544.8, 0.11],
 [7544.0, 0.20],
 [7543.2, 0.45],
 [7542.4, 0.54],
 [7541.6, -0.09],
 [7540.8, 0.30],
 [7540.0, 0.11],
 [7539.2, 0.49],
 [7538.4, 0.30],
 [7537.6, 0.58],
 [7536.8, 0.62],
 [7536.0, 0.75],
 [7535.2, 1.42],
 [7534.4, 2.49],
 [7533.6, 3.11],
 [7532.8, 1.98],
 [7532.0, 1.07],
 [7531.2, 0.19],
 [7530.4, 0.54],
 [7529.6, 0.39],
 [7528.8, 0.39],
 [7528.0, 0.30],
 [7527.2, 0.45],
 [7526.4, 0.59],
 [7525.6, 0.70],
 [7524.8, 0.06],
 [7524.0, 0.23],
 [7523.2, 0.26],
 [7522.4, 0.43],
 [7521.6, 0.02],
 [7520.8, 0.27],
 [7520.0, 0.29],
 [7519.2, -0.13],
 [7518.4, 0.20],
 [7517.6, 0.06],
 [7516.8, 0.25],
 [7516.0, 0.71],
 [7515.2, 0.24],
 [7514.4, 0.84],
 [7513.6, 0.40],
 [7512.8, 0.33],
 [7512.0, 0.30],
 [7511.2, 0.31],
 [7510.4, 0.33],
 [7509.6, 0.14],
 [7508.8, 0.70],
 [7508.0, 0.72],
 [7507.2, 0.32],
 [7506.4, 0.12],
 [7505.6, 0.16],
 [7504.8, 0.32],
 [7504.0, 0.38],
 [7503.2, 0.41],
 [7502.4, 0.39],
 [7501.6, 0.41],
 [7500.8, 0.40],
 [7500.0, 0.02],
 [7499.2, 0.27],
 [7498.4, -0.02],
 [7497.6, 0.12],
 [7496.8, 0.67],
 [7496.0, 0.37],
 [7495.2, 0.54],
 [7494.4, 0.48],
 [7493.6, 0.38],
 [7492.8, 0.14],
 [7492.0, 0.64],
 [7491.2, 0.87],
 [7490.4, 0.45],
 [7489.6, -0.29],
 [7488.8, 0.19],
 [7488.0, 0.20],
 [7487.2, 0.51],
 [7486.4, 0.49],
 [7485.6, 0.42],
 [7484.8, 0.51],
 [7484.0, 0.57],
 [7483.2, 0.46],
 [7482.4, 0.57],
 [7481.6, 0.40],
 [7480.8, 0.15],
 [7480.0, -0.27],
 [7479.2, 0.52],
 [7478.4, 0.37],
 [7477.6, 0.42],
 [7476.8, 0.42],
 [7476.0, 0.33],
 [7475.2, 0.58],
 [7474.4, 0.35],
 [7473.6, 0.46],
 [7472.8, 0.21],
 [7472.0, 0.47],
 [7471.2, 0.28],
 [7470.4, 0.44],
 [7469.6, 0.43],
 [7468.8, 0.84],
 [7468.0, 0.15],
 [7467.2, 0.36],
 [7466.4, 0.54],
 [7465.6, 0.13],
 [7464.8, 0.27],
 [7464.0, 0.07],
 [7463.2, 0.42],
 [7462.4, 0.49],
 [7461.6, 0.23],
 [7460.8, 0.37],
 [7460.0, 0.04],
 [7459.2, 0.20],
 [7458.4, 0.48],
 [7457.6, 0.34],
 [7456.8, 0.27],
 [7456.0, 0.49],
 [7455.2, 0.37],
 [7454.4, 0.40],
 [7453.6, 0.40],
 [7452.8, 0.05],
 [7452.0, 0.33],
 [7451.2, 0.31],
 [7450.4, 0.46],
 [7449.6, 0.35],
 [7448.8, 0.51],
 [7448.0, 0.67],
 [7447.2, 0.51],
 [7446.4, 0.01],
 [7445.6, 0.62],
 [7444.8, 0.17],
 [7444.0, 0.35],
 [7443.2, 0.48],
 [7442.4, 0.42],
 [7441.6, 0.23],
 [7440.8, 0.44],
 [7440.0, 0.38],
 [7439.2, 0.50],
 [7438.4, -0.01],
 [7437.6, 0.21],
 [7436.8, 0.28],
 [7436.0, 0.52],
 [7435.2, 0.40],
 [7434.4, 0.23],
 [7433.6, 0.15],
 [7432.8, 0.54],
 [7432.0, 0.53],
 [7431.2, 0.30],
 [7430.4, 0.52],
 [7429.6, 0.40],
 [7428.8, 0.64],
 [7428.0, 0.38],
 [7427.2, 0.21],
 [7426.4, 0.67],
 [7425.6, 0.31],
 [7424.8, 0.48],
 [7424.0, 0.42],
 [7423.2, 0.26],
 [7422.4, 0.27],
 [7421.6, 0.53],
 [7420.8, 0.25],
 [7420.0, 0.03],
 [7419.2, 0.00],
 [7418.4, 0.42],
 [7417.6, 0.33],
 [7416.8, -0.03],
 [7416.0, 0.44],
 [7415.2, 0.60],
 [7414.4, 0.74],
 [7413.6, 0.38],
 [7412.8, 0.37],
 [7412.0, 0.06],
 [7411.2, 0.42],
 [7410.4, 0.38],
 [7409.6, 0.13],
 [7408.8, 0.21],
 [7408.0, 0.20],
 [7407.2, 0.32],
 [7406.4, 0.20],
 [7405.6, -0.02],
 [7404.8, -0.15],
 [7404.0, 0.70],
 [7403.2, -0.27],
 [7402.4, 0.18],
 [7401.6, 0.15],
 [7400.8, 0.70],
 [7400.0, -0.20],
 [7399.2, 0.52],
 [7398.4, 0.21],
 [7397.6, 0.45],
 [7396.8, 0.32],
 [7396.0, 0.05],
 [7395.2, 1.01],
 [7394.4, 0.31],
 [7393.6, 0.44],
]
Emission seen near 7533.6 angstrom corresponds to [S II]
